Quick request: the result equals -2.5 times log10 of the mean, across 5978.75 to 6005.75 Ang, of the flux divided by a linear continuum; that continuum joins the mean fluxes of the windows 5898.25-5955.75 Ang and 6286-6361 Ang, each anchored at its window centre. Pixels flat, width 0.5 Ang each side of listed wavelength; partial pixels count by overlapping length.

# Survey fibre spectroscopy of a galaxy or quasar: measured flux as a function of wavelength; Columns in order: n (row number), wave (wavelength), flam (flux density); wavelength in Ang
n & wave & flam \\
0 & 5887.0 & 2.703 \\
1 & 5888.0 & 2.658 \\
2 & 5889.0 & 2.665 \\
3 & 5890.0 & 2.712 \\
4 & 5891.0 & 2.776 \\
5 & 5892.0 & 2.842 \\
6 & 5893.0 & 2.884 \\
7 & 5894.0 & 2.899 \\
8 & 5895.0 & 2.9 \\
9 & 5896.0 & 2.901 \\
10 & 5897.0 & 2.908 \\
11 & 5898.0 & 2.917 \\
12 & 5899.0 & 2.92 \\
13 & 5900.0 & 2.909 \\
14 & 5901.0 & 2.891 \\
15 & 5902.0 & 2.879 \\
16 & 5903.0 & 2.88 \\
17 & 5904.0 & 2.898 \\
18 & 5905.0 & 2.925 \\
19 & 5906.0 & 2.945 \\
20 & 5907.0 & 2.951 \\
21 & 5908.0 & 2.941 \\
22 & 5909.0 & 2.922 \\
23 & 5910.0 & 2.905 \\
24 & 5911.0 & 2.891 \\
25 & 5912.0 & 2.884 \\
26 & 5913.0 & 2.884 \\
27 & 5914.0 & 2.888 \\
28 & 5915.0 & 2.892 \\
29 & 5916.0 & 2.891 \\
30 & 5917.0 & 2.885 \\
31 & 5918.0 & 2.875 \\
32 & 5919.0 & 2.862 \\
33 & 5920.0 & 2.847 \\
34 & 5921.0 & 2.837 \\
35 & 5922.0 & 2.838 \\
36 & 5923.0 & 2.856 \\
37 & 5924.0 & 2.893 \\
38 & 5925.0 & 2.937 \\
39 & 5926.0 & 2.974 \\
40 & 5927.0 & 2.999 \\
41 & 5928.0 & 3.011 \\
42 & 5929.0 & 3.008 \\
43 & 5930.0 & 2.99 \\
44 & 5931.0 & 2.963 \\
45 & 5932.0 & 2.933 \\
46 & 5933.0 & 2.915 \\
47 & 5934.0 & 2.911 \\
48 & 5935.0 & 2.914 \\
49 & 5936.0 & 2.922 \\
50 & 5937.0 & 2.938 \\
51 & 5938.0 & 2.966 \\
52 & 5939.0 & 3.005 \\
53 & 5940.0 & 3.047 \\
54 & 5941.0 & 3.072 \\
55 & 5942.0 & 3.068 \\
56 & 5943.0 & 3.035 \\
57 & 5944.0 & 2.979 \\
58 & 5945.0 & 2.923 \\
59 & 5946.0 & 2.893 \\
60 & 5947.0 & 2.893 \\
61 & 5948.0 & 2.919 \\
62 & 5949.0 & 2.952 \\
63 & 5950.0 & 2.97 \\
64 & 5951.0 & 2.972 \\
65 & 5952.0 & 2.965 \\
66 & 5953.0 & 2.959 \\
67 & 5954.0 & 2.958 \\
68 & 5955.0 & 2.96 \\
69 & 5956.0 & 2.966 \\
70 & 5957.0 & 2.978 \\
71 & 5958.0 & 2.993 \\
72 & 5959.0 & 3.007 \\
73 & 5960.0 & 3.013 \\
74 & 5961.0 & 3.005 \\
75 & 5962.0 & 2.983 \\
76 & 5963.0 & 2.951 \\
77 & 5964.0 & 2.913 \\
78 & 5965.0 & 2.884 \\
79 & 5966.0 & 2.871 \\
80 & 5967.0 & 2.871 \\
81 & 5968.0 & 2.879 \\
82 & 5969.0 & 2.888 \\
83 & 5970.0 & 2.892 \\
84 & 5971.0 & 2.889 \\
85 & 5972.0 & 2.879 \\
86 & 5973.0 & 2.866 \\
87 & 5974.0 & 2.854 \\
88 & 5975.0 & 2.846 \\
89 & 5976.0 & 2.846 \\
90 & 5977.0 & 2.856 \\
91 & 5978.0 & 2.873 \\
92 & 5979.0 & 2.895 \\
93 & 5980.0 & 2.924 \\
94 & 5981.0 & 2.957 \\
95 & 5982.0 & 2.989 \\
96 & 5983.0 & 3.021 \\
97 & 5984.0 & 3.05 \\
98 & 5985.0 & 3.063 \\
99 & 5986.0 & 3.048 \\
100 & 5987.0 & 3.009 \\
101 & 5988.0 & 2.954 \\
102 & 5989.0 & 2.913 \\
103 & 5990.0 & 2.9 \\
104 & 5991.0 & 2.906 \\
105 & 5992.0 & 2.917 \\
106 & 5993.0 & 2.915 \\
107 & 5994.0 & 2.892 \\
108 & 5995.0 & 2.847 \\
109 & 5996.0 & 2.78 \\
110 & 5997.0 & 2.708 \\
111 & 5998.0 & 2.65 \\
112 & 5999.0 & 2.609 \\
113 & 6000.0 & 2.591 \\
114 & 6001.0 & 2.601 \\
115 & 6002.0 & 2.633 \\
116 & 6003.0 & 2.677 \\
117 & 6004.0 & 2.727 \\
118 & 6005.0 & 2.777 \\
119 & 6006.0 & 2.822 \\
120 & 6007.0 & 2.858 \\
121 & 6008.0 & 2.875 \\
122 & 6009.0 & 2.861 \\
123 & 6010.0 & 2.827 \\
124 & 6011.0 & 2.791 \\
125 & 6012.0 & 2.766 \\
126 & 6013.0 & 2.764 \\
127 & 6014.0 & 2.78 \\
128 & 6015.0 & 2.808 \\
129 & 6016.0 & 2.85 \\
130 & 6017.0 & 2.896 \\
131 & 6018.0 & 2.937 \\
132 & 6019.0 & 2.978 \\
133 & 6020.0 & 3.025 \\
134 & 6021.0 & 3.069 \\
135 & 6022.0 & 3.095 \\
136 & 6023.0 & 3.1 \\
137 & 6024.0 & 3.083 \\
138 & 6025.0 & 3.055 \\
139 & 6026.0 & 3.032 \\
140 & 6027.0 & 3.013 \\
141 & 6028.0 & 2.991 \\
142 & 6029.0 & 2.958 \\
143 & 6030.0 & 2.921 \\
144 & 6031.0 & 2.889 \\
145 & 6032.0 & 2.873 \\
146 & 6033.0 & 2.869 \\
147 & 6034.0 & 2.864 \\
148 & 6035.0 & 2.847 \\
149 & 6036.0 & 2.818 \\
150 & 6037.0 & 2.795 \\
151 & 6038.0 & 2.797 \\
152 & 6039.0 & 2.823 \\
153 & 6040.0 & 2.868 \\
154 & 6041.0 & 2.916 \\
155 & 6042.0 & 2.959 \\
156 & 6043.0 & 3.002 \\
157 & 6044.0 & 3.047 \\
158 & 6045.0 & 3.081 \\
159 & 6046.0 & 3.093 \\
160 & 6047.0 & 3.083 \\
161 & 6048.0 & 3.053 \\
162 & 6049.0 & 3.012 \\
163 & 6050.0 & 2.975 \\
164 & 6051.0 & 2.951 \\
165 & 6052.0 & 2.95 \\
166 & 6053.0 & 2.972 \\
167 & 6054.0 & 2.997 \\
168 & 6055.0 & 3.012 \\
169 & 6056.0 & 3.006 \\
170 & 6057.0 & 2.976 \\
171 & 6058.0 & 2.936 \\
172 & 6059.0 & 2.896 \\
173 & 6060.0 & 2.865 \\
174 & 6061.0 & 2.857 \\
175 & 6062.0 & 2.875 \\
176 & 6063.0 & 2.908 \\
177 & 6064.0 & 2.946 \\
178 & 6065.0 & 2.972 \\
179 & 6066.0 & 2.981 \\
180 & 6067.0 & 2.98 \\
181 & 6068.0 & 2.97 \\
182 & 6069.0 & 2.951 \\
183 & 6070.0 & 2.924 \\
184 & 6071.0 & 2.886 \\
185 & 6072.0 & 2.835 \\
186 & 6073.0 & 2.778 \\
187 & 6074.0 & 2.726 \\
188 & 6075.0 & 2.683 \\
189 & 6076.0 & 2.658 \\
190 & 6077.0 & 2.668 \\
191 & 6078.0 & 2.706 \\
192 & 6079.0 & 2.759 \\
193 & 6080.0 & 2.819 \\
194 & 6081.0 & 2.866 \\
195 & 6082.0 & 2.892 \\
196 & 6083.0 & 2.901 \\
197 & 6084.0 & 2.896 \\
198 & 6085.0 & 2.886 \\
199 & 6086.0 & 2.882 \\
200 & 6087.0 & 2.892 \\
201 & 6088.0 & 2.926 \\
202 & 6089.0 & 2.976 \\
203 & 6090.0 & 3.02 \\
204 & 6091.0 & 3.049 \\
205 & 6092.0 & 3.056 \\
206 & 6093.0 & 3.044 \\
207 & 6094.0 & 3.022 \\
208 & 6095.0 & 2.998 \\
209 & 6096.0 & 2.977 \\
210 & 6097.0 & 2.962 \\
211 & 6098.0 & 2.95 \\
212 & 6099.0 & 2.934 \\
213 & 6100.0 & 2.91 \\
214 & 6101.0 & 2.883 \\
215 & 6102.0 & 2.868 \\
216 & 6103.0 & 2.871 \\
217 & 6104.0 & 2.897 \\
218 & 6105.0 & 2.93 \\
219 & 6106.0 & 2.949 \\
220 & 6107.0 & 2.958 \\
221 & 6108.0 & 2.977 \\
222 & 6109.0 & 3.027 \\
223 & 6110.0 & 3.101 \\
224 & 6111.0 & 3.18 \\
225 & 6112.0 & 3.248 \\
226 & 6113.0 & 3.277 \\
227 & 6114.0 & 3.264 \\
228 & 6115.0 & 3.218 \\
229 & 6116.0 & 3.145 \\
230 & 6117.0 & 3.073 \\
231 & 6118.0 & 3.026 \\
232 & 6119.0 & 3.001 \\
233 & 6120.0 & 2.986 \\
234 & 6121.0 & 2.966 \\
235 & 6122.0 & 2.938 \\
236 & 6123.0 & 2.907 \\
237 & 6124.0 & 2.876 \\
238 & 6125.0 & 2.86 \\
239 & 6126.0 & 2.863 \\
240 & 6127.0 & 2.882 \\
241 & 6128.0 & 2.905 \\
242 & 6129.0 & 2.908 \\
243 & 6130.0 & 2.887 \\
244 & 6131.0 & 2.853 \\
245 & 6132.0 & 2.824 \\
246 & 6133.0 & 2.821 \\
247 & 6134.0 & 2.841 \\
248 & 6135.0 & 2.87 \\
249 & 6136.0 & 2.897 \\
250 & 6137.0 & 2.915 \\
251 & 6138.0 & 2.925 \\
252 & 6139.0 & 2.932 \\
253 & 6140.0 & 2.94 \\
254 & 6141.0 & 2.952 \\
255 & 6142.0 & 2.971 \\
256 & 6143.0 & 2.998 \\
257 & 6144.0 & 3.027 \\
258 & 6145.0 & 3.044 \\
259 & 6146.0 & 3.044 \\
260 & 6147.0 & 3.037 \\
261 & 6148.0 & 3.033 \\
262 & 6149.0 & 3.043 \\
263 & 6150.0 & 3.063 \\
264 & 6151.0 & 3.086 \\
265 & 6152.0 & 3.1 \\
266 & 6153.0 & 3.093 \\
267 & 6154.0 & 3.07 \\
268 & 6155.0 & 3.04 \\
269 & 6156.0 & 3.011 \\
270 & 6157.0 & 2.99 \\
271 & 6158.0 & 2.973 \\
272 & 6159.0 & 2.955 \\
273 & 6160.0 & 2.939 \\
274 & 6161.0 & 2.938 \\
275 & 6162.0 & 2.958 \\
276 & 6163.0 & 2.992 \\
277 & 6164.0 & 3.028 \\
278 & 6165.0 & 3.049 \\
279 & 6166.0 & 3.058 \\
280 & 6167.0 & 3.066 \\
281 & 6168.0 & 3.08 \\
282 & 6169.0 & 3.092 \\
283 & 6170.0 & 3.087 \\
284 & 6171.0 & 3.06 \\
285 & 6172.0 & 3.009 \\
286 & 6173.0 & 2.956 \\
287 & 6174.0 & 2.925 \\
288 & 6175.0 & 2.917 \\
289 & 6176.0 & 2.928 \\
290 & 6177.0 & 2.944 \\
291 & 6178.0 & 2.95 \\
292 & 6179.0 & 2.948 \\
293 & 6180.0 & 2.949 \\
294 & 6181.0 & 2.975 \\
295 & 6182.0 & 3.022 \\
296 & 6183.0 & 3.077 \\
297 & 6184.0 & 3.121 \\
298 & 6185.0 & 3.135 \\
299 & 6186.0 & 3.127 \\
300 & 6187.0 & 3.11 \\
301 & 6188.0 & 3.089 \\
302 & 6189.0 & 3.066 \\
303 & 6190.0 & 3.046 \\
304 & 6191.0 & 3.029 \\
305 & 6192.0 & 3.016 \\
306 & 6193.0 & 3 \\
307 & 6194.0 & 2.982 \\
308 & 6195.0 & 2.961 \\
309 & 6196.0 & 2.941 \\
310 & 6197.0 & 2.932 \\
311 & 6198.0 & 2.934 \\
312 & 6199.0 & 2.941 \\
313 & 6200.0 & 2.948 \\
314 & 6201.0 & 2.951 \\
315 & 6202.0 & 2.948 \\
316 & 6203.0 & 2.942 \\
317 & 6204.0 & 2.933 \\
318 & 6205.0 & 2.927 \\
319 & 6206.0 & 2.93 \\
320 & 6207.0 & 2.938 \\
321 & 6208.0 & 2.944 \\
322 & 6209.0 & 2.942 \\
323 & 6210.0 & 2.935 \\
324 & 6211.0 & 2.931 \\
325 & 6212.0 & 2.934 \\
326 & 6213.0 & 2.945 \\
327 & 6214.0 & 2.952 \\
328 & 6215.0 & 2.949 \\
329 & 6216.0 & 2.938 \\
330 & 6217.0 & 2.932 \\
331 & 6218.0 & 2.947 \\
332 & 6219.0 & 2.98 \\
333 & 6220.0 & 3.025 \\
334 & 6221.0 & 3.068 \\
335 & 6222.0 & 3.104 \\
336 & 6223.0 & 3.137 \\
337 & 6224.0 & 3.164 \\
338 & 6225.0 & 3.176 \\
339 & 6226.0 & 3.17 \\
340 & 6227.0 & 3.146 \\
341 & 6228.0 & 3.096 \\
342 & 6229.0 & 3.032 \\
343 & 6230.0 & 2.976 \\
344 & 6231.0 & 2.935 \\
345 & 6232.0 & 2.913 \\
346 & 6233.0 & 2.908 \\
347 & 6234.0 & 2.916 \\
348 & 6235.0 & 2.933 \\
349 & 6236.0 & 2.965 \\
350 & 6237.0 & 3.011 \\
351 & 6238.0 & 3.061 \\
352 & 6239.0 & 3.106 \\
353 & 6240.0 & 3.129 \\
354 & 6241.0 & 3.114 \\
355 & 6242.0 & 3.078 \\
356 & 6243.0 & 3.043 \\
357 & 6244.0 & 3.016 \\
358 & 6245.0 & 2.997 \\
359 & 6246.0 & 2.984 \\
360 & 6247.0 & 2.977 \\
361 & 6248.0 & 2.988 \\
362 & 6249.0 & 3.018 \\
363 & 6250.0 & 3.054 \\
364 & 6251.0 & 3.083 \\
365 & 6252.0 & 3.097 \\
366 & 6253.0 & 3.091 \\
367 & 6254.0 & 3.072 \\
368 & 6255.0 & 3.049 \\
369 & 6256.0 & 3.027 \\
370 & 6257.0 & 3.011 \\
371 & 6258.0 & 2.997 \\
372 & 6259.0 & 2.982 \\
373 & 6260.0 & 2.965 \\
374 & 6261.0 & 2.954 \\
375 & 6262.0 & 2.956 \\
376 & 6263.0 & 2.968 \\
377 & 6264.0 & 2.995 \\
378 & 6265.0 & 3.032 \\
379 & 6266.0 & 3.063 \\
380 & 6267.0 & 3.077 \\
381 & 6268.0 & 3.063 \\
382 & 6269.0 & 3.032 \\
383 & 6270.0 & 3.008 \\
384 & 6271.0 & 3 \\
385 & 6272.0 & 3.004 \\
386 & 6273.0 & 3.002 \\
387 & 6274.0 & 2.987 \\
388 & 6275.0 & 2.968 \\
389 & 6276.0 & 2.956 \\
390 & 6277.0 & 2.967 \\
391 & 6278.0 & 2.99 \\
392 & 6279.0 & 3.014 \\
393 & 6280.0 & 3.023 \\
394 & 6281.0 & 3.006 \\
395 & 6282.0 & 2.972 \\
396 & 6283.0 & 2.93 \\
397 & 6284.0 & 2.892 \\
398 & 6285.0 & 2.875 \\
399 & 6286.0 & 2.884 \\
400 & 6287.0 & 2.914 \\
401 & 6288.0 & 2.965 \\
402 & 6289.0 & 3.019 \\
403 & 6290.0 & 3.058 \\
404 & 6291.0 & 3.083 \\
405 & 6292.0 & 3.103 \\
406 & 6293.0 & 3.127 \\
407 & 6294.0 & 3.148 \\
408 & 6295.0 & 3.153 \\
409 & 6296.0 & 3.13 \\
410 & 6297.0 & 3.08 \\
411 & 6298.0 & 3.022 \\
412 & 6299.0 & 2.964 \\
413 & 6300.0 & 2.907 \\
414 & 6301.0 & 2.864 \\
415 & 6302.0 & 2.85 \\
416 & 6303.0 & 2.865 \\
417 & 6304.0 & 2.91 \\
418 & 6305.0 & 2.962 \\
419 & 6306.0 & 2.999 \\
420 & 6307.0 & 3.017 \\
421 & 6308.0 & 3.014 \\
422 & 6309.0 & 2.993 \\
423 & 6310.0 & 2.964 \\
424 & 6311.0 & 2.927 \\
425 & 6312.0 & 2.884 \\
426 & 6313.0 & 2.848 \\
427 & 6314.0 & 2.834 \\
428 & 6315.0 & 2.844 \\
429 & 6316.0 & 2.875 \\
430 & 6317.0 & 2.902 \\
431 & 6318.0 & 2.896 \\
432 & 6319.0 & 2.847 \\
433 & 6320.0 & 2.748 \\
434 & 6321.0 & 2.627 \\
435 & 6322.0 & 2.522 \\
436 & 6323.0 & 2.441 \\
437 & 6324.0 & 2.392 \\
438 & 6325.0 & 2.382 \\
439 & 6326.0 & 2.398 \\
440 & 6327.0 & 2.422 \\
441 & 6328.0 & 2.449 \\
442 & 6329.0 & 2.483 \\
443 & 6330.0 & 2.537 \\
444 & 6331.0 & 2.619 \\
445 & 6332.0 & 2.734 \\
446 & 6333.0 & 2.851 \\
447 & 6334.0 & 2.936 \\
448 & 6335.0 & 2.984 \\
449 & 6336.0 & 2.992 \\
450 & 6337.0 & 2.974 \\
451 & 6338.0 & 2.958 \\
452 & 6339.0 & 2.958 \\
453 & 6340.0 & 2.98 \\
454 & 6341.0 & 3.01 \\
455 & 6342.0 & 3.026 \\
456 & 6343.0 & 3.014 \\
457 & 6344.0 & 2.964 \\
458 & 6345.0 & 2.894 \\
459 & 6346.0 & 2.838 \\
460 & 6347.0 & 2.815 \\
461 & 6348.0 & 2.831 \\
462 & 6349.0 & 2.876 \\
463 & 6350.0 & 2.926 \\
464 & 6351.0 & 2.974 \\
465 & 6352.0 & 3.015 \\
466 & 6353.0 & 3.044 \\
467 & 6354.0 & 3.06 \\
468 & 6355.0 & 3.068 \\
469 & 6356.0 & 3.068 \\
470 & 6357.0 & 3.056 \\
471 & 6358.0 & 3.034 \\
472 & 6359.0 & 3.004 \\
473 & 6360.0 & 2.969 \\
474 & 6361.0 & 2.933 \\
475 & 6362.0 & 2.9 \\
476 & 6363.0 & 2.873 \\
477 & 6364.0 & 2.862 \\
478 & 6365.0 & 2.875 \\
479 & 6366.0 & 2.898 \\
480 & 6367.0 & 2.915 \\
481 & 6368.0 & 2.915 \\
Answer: 0.03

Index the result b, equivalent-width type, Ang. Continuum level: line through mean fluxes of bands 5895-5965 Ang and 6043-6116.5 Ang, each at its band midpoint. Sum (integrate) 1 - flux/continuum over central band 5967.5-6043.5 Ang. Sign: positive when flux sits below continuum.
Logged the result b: 1.65 Ang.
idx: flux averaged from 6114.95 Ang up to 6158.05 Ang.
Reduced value 2.97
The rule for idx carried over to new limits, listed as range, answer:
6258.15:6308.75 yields 2.99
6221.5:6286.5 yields 3.02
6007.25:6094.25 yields 2.92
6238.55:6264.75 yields 3.03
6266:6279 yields 3.01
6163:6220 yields 2.99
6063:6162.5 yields 2.95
